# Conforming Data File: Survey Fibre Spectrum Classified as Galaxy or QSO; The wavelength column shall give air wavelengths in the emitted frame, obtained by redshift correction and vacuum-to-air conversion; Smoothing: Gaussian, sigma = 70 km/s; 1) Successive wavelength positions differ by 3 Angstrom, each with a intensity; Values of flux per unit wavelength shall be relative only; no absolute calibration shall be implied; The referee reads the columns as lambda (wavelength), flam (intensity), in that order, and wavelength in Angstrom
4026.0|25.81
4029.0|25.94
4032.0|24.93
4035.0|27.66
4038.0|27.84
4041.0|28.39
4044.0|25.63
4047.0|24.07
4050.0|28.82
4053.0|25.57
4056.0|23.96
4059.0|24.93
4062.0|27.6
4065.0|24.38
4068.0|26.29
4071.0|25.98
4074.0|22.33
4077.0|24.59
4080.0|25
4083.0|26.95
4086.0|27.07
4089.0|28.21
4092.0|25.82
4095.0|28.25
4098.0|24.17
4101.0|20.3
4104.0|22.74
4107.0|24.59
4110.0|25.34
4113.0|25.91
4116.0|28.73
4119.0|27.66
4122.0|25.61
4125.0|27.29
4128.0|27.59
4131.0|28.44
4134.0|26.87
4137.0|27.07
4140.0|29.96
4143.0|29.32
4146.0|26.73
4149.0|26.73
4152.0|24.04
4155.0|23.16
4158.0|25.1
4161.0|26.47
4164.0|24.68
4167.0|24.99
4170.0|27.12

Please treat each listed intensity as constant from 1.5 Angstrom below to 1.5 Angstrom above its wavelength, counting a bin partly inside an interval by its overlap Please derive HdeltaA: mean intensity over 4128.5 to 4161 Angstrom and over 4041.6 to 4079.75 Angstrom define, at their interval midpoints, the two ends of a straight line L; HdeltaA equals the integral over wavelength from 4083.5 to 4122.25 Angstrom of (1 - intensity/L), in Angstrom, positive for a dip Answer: 0.5 Angstrom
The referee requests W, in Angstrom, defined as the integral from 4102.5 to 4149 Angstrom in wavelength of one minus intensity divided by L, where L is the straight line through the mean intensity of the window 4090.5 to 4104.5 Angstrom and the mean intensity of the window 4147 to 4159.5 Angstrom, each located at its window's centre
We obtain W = -4.4 Angstrom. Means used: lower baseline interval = 24.4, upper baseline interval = 24.8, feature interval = 26.9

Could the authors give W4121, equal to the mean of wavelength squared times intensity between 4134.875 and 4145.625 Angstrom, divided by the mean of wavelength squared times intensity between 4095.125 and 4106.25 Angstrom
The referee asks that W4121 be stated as 1.2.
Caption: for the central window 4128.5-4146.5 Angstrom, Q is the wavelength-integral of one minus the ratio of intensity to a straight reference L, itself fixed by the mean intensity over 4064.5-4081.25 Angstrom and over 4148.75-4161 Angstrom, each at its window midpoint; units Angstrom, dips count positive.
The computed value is -2.4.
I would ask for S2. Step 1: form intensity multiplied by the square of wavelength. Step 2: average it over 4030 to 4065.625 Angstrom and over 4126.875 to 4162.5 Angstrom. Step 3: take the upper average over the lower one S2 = 1.07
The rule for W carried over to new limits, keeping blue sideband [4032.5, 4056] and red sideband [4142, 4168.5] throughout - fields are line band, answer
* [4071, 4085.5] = 0.71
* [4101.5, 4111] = 0.84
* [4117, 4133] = -0.90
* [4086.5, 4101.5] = 0.20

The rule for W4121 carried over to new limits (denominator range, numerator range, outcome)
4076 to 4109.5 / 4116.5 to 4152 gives 1.11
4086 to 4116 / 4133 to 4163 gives 1.07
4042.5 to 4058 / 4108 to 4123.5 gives 1.07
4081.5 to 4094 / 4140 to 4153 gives 1.03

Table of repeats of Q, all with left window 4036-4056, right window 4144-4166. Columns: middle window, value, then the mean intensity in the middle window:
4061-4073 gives 0.2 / 25.8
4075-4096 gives -0.2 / 26.4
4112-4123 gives -0.6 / 27.1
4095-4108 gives 1.2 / 23.5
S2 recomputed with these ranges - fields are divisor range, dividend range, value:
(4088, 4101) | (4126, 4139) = 1.09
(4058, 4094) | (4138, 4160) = 1.06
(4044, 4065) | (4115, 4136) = 1.10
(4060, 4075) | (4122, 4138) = 1.11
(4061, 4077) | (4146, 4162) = 1.04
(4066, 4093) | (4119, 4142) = 1.10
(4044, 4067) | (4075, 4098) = 1.04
